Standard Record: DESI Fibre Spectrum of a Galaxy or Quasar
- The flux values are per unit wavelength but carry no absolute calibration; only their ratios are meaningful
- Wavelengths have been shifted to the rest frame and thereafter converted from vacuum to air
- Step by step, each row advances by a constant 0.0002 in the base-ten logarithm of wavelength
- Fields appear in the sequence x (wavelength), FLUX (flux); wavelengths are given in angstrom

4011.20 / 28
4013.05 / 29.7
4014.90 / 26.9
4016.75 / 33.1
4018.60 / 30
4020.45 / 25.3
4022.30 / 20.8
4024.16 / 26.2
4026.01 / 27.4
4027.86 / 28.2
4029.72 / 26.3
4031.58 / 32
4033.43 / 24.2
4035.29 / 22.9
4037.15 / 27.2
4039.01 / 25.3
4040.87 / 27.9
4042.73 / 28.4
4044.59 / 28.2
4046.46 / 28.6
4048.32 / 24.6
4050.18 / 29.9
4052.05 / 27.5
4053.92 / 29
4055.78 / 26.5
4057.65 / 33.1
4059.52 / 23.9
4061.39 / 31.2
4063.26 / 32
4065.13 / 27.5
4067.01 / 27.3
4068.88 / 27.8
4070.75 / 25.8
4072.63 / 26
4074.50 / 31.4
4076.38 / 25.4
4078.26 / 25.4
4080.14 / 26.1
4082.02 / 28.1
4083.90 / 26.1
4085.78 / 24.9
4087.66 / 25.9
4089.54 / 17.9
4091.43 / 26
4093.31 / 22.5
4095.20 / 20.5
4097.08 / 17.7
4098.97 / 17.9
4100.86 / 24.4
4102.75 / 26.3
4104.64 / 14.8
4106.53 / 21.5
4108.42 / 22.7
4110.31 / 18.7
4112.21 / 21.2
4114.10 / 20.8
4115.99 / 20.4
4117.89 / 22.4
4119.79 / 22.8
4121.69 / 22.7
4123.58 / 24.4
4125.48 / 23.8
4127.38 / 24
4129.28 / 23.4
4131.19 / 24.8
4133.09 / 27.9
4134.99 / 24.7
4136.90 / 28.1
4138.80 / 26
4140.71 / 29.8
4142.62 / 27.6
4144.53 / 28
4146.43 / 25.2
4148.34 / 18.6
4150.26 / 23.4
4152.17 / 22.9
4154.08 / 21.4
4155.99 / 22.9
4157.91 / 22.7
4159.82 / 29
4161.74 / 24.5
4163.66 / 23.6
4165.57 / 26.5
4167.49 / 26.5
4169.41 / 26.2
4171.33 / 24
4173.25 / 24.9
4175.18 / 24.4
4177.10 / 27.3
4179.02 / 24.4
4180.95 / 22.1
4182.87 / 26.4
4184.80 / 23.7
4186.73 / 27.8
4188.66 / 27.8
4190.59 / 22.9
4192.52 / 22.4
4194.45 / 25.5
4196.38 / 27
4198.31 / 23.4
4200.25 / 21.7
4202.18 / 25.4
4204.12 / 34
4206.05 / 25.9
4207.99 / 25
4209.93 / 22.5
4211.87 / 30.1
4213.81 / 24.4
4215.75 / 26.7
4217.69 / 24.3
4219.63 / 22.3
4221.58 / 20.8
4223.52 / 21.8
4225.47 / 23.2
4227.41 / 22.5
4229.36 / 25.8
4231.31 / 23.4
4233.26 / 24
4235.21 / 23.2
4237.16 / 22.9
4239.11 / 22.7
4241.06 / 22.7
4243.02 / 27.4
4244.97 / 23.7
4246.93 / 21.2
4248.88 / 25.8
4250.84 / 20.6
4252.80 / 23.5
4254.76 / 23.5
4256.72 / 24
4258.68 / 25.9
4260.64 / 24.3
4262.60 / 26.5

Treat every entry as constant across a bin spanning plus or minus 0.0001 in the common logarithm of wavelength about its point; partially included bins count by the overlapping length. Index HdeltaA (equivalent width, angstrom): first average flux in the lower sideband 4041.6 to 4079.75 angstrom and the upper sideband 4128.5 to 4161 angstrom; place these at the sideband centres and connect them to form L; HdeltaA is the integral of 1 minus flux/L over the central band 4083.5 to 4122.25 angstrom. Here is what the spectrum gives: 7.0 angstrom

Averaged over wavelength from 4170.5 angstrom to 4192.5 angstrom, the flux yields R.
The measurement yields 24.9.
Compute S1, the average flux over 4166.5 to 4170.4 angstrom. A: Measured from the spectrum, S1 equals 26.3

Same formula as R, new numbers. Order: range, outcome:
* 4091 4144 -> 23.2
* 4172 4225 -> 25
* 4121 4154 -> 24.9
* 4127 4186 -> 25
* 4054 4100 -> 25.8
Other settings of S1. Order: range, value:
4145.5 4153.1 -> 22.5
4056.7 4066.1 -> 29.5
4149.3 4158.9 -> 22.7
